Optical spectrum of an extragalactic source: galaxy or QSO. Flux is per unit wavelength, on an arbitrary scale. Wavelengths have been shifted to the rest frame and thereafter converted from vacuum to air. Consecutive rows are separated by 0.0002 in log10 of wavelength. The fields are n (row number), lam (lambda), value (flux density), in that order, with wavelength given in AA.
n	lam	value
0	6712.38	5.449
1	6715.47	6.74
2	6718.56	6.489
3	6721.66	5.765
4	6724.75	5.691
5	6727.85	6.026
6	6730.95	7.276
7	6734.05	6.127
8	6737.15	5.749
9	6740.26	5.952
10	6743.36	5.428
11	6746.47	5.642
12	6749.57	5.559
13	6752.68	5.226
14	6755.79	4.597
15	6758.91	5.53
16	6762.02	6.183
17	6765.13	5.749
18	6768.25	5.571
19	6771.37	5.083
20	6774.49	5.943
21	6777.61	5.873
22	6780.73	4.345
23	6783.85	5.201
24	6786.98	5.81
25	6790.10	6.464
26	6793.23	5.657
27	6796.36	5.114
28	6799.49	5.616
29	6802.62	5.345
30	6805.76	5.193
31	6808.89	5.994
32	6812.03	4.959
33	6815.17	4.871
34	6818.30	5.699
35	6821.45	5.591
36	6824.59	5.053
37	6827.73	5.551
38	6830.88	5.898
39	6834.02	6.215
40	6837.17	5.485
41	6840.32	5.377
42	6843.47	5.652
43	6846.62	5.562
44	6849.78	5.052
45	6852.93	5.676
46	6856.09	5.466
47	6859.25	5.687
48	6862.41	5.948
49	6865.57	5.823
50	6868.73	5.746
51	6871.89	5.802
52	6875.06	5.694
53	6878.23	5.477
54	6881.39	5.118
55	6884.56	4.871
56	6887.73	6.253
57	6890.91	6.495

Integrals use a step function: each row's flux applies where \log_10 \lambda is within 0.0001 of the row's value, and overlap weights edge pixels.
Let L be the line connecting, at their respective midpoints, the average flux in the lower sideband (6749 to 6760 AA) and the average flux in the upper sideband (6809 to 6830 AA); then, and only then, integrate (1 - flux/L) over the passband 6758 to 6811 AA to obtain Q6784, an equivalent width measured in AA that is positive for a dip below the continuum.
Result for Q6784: -3.0 AA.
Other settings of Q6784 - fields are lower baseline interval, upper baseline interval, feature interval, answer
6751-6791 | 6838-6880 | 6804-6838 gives 0.4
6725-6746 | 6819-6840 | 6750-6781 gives 2.3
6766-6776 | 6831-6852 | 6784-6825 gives 0.5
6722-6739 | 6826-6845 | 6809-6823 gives 1.0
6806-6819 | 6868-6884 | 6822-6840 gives -0.8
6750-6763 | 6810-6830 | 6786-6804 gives -1.1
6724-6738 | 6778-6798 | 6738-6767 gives 1.9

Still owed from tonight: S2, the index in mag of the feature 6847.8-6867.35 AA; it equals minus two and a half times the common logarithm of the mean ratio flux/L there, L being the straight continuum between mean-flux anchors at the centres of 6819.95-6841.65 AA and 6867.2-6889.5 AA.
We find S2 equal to 0.00 mag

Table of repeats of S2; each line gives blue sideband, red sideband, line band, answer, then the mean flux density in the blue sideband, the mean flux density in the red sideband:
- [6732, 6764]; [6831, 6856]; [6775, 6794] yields 0.01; 5.63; 5.59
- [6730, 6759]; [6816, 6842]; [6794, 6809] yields 0.04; 5.68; 5.59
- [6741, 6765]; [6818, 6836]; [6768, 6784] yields 0.04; 5.49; 5.66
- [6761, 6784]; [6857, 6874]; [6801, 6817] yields 0.07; 5.5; 5.78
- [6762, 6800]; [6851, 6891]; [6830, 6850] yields 0.00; 5.56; 5.66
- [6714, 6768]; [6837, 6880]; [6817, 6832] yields 0.03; 5.86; 5.61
